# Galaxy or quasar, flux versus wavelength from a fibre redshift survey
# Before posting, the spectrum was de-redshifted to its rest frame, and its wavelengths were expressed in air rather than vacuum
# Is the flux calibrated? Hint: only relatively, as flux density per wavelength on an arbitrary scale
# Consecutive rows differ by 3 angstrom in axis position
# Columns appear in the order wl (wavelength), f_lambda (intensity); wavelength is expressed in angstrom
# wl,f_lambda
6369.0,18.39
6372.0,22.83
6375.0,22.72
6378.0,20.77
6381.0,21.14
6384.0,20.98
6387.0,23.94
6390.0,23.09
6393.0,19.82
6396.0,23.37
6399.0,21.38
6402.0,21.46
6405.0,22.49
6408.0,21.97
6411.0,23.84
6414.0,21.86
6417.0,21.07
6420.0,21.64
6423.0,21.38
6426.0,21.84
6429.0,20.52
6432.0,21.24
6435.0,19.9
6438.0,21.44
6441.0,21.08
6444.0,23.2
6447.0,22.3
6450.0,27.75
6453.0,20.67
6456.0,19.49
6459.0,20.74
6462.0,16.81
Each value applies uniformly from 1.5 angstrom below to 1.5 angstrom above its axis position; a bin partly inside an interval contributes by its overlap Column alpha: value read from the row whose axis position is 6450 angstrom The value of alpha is 27.75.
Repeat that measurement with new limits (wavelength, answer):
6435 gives 19.9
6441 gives 21.08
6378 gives 20.77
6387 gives 23.94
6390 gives 23.09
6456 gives 19.49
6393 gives 19.82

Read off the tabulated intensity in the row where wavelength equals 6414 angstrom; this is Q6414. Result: 21.86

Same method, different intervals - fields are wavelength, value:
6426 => 21.84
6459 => 20.74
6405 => 22.49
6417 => 21.07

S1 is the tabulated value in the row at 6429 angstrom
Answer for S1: 20.52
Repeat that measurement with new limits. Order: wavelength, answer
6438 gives 21.44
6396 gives 23.37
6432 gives 21.24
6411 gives 23.84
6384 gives 20.98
